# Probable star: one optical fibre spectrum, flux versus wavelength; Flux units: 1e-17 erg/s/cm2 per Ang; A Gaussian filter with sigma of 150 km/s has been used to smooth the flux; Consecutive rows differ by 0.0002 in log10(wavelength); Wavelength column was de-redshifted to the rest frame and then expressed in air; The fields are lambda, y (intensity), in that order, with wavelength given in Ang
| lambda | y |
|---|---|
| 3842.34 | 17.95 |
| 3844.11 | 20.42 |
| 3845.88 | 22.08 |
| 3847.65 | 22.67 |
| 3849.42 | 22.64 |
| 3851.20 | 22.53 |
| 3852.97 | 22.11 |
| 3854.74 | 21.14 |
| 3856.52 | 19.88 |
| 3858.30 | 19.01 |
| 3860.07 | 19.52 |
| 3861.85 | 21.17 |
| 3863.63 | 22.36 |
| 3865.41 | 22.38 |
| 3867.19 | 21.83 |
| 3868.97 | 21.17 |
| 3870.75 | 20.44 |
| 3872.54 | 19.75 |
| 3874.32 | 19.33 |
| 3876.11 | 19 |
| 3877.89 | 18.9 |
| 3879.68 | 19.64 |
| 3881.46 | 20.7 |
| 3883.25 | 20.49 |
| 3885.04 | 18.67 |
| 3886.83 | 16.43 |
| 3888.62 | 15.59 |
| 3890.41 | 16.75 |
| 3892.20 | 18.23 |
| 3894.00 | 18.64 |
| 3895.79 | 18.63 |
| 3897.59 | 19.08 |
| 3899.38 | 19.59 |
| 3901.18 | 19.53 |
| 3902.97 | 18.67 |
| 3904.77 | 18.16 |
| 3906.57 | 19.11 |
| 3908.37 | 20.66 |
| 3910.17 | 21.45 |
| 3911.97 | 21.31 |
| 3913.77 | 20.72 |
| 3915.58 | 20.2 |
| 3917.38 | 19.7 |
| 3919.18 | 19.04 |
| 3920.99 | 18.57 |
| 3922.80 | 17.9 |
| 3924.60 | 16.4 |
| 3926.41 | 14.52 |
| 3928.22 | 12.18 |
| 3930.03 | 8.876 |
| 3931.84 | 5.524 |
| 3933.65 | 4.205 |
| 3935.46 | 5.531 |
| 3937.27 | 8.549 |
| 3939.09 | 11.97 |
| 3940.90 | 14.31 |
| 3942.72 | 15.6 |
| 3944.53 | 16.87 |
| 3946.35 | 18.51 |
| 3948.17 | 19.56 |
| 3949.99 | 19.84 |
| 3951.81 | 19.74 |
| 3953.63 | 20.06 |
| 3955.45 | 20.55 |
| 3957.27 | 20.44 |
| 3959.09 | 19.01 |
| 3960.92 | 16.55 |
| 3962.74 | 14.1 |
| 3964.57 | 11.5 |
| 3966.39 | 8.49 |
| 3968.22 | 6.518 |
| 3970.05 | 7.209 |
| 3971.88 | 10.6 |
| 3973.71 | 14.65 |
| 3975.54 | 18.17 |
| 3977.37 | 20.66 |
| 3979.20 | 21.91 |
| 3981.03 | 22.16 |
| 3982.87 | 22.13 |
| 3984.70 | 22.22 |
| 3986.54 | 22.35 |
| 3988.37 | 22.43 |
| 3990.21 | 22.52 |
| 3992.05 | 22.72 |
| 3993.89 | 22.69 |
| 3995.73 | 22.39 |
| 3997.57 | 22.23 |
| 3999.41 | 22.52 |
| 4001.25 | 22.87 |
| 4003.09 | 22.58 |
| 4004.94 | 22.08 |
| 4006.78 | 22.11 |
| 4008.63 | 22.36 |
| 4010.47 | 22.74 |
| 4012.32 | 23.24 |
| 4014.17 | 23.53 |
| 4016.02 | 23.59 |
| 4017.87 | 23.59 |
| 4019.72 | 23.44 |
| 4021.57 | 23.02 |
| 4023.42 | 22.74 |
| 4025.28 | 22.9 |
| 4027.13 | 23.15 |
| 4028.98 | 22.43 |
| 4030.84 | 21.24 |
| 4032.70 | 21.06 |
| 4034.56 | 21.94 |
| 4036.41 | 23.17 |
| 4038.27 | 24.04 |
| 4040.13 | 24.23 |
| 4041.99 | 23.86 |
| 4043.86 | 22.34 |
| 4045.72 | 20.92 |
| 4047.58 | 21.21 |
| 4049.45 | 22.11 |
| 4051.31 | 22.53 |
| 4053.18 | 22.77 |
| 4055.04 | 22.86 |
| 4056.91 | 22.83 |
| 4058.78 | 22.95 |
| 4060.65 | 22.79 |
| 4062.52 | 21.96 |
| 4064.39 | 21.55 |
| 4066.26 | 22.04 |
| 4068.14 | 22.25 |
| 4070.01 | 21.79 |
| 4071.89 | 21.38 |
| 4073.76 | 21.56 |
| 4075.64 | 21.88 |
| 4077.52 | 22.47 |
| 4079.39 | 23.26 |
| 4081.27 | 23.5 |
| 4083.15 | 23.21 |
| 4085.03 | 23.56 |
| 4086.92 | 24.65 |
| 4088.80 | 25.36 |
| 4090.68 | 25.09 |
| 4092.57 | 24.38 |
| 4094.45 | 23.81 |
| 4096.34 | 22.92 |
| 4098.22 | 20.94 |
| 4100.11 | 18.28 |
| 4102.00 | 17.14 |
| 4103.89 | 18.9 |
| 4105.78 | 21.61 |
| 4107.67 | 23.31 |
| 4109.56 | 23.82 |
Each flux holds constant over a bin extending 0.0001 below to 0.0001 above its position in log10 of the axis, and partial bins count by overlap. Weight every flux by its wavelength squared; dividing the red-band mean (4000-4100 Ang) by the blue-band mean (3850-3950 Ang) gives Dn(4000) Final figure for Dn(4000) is 1.4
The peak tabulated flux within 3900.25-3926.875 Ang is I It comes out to 21.45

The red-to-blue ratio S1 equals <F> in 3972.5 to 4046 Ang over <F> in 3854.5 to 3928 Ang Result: 1.15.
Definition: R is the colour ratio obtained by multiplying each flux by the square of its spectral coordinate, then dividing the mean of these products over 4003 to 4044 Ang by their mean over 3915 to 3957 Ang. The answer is 1.6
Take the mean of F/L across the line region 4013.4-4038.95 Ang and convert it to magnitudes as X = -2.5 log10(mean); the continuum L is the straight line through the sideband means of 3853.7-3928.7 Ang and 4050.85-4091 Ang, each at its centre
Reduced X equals -0.04 mag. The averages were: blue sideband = 19.2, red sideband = 22.8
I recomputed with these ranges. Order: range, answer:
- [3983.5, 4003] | 22.87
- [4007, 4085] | 24.23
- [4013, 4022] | 23.59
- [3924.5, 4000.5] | 22.72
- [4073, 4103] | 25.36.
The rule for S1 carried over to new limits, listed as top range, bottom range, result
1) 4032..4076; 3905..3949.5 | 1.44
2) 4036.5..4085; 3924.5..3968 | 1.59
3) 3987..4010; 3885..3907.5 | 1.23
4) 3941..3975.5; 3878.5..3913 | 0.82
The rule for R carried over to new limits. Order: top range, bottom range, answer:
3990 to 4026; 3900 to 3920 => 1.21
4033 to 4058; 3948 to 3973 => 1.56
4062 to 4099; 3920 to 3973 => 1.76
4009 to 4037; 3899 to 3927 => 1.26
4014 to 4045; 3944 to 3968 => 1.40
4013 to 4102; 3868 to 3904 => 1.30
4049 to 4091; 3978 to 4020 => 1.04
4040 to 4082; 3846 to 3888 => 1.20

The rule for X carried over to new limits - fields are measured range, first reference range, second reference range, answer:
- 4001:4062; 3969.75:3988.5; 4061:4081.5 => -0.10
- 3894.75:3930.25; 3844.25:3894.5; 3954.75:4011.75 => 0.08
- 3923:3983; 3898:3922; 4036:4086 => 0.36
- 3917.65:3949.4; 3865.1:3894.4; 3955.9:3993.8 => 0.32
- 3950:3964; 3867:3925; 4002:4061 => 0.12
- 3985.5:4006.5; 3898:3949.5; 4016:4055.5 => -0.11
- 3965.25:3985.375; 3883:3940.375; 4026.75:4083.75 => 0.21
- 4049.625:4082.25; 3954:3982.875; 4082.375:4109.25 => -0.08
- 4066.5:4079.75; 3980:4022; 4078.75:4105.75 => 0.02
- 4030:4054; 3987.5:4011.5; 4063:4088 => 0.00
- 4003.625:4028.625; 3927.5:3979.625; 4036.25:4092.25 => -0.20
